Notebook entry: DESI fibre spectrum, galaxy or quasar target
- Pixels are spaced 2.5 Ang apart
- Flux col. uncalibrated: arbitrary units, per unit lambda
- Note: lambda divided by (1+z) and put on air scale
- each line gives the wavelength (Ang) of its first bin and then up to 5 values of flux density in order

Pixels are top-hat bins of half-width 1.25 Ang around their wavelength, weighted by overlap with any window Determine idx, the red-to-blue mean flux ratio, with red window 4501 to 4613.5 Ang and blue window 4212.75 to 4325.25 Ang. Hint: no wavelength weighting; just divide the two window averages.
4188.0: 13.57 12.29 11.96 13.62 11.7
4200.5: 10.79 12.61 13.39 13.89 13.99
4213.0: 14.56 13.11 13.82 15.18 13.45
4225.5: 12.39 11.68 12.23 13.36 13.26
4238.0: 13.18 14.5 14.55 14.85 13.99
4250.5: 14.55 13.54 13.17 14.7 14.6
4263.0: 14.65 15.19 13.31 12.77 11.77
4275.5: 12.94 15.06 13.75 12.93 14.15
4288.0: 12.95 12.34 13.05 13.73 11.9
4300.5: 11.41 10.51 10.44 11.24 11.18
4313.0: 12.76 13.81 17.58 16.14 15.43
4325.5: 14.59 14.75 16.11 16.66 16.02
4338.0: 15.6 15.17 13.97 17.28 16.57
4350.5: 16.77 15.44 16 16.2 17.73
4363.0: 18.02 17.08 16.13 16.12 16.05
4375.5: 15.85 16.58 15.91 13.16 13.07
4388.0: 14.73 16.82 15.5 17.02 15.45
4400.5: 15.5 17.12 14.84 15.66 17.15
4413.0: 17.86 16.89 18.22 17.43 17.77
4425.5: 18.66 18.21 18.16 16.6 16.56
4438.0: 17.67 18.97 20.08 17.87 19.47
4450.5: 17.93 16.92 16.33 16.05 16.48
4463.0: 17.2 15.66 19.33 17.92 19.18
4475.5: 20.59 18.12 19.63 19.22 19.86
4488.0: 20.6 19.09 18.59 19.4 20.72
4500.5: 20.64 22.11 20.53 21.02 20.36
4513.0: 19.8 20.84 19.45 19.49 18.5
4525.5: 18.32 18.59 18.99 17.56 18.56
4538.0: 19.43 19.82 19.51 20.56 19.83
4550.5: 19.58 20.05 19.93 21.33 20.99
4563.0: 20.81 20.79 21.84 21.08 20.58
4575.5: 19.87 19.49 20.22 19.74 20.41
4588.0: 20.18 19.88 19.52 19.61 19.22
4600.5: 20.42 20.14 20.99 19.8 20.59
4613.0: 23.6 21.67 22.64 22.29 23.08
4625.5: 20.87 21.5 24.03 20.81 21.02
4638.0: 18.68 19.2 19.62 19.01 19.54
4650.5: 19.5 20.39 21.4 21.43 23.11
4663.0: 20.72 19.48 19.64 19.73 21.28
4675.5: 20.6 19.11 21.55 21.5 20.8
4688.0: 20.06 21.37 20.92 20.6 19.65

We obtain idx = 1.5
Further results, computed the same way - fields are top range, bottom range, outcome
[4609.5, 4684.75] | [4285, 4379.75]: 1.41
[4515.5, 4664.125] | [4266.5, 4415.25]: 1.37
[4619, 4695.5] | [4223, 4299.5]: 1.54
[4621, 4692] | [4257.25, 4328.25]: 1.54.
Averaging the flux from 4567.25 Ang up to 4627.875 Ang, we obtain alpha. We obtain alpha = 20.7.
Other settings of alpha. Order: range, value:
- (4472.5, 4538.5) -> 19.6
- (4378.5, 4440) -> 16.5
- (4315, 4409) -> 15.9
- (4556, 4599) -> 20.3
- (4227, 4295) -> 13.6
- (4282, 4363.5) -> 14.5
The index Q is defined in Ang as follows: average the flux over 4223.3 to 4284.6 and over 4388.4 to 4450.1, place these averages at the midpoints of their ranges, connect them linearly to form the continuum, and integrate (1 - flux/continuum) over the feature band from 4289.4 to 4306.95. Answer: 3.2 Ang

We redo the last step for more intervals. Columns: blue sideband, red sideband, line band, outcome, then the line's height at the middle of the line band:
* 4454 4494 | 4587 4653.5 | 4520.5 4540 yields 0.6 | 19.2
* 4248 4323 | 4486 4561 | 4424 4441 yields -0.4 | 17.3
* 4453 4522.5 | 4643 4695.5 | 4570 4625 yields -1.9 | 20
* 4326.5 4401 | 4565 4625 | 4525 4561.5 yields 0.2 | 19.7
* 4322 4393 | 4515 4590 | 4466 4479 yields -0.5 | 18.2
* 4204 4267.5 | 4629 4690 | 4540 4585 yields -3.2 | 19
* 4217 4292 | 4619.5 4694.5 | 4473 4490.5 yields -1.9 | 17.6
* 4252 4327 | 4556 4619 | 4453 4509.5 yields -2.9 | 18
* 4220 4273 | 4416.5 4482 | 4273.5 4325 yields 5.7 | 14.8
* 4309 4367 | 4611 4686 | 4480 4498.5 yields -1.4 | 18.2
